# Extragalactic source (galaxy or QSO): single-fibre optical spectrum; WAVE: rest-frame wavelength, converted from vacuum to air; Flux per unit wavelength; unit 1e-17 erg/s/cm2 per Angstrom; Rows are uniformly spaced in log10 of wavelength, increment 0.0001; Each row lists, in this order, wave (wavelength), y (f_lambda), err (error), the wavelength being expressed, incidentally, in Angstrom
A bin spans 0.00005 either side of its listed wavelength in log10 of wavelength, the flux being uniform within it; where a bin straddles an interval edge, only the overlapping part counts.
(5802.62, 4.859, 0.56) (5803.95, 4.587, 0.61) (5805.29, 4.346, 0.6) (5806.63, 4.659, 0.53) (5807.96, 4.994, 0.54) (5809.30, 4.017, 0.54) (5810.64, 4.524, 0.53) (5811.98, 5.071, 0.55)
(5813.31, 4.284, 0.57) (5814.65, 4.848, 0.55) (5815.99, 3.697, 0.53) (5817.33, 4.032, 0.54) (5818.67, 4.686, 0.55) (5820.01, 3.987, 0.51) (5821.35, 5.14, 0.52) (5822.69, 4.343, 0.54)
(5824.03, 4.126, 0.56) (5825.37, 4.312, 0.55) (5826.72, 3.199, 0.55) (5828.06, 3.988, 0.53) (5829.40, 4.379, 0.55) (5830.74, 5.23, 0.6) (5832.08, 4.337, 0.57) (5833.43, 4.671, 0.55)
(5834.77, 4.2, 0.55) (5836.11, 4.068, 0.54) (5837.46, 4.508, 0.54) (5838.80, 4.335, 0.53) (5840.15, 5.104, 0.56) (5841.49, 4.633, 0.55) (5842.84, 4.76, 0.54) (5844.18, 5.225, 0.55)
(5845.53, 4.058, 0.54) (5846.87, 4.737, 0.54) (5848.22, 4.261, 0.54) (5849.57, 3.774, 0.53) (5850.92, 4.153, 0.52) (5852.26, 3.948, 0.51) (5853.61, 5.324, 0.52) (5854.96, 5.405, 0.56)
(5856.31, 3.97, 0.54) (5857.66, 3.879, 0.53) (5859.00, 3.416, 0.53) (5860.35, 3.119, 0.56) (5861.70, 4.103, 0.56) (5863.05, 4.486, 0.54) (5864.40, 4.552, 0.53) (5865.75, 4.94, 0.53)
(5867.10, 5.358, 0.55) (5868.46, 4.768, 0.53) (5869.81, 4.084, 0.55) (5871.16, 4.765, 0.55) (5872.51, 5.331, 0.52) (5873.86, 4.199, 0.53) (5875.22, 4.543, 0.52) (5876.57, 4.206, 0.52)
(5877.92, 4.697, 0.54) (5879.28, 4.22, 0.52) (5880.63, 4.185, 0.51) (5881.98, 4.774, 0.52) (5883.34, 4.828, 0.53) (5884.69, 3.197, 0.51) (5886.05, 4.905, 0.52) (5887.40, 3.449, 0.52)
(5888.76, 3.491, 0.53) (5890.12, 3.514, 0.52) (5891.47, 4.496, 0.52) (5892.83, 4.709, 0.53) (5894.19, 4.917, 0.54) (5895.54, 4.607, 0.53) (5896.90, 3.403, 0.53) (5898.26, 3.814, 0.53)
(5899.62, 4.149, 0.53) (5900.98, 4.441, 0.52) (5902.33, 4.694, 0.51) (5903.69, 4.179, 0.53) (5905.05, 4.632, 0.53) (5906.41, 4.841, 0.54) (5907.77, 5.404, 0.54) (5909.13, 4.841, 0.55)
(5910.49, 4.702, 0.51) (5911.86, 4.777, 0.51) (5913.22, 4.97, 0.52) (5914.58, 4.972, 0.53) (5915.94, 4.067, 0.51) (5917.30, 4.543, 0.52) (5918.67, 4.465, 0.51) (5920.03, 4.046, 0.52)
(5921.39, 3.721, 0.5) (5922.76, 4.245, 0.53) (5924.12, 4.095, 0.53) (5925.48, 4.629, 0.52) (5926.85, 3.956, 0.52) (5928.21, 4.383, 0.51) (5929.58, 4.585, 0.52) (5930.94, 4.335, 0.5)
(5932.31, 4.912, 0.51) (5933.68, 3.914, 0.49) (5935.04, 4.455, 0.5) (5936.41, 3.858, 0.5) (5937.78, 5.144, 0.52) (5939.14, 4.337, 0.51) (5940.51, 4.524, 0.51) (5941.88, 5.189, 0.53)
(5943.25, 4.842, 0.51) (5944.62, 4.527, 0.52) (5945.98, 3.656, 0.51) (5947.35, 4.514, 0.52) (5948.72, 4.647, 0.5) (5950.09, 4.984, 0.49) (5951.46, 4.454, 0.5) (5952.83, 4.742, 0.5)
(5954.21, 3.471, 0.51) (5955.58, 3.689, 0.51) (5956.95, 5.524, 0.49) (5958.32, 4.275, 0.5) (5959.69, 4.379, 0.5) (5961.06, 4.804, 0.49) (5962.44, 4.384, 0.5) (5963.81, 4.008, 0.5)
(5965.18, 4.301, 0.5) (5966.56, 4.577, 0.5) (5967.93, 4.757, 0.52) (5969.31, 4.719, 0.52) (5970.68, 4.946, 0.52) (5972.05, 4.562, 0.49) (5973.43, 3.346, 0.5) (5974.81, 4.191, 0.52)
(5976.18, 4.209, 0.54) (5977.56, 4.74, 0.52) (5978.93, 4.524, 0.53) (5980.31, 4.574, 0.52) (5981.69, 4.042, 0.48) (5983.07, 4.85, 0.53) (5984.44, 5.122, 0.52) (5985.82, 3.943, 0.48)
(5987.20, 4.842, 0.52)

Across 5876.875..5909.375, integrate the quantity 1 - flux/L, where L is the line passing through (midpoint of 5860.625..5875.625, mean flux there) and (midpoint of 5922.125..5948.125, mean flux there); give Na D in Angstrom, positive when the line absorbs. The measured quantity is 1.42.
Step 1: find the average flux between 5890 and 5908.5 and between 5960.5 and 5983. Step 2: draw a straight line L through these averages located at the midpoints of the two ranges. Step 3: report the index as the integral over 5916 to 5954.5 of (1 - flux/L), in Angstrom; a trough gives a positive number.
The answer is 0.3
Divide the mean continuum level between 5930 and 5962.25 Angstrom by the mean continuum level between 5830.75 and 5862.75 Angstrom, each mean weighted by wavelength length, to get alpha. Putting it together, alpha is 1.03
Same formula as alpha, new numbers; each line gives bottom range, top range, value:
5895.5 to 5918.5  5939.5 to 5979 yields 0.99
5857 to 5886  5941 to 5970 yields 1.03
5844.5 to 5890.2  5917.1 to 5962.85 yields 1.02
